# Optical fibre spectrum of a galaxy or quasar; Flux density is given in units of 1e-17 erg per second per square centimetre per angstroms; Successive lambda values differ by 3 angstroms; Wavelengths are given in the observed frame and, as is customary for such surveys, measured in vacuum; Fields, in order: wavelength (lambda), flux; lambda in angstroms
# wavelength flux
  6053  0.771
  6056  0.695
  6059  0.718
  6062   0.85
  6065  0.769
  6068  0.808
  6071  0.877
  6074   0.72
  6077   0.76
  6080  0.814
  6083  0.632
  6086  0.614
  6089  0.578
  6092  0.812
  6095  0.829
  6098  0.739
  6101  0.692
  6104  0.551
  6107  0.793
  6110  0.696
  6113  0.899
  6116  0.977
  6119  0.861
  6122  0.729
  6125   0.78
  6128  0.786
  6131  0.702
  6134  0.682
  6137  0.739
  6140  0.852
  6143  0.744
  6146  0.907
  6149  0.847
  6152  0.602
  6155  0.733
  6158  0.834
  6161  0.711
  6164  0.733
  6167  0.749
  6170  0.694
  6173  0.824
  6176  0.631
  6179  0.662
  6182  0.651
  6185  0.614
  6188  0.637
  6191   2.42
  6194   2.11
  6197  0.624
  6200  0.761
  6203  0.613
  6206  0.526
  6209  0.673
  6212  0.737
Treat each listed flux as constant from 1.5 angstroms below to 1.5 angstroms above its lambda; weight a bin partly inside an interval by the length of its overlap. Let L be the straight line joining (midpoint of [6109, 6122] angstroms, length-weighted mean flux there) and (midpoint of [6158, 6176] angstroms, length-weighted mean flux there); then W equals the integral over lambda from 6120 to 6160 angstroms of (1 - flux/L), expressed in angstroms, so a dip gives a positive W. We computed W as 1.6 angstroms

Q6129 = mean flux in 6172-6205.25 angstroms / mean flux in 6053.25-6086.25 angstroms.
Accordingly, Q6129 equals 1.26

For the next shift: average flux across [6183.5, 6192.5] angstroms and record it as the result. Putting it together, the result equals 1.22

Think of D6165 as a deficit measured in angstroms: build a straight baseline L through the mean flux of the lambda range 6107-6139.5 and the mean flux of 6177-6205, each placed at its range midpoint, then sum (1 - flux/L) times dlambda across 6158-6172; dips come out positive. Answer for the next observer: 2.7 angstroms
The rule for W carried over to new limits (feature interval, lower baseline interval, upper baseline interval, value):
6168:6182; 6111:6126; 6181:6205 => 4.2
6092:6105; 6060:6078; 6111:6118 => 2.2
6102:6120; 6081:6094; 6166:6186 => -3.1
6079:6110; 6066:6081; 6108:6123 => 4.2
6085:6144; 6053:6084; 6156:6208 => 3.9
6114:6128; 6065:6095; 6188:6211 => 0.3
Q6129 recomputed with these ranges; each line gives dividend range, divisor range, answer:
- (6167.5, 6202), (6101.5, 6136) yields 1.25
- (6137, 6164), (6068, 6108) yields 1.07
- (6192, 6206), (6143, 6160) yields 1.31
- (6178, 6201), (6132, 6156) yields 1.41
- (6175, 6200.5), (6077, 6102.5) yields 1.44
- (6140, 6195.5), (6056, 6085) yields 1.17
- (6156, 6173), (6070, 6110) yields 1.04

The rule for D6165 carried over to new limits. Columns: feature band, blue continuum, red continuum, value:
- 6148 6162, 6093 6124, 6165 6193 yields 1.8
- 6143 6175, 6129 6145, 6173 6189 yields -2.6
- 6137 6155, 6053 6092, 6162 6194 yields 1.7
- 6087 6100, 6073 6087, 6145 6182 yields -0.3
